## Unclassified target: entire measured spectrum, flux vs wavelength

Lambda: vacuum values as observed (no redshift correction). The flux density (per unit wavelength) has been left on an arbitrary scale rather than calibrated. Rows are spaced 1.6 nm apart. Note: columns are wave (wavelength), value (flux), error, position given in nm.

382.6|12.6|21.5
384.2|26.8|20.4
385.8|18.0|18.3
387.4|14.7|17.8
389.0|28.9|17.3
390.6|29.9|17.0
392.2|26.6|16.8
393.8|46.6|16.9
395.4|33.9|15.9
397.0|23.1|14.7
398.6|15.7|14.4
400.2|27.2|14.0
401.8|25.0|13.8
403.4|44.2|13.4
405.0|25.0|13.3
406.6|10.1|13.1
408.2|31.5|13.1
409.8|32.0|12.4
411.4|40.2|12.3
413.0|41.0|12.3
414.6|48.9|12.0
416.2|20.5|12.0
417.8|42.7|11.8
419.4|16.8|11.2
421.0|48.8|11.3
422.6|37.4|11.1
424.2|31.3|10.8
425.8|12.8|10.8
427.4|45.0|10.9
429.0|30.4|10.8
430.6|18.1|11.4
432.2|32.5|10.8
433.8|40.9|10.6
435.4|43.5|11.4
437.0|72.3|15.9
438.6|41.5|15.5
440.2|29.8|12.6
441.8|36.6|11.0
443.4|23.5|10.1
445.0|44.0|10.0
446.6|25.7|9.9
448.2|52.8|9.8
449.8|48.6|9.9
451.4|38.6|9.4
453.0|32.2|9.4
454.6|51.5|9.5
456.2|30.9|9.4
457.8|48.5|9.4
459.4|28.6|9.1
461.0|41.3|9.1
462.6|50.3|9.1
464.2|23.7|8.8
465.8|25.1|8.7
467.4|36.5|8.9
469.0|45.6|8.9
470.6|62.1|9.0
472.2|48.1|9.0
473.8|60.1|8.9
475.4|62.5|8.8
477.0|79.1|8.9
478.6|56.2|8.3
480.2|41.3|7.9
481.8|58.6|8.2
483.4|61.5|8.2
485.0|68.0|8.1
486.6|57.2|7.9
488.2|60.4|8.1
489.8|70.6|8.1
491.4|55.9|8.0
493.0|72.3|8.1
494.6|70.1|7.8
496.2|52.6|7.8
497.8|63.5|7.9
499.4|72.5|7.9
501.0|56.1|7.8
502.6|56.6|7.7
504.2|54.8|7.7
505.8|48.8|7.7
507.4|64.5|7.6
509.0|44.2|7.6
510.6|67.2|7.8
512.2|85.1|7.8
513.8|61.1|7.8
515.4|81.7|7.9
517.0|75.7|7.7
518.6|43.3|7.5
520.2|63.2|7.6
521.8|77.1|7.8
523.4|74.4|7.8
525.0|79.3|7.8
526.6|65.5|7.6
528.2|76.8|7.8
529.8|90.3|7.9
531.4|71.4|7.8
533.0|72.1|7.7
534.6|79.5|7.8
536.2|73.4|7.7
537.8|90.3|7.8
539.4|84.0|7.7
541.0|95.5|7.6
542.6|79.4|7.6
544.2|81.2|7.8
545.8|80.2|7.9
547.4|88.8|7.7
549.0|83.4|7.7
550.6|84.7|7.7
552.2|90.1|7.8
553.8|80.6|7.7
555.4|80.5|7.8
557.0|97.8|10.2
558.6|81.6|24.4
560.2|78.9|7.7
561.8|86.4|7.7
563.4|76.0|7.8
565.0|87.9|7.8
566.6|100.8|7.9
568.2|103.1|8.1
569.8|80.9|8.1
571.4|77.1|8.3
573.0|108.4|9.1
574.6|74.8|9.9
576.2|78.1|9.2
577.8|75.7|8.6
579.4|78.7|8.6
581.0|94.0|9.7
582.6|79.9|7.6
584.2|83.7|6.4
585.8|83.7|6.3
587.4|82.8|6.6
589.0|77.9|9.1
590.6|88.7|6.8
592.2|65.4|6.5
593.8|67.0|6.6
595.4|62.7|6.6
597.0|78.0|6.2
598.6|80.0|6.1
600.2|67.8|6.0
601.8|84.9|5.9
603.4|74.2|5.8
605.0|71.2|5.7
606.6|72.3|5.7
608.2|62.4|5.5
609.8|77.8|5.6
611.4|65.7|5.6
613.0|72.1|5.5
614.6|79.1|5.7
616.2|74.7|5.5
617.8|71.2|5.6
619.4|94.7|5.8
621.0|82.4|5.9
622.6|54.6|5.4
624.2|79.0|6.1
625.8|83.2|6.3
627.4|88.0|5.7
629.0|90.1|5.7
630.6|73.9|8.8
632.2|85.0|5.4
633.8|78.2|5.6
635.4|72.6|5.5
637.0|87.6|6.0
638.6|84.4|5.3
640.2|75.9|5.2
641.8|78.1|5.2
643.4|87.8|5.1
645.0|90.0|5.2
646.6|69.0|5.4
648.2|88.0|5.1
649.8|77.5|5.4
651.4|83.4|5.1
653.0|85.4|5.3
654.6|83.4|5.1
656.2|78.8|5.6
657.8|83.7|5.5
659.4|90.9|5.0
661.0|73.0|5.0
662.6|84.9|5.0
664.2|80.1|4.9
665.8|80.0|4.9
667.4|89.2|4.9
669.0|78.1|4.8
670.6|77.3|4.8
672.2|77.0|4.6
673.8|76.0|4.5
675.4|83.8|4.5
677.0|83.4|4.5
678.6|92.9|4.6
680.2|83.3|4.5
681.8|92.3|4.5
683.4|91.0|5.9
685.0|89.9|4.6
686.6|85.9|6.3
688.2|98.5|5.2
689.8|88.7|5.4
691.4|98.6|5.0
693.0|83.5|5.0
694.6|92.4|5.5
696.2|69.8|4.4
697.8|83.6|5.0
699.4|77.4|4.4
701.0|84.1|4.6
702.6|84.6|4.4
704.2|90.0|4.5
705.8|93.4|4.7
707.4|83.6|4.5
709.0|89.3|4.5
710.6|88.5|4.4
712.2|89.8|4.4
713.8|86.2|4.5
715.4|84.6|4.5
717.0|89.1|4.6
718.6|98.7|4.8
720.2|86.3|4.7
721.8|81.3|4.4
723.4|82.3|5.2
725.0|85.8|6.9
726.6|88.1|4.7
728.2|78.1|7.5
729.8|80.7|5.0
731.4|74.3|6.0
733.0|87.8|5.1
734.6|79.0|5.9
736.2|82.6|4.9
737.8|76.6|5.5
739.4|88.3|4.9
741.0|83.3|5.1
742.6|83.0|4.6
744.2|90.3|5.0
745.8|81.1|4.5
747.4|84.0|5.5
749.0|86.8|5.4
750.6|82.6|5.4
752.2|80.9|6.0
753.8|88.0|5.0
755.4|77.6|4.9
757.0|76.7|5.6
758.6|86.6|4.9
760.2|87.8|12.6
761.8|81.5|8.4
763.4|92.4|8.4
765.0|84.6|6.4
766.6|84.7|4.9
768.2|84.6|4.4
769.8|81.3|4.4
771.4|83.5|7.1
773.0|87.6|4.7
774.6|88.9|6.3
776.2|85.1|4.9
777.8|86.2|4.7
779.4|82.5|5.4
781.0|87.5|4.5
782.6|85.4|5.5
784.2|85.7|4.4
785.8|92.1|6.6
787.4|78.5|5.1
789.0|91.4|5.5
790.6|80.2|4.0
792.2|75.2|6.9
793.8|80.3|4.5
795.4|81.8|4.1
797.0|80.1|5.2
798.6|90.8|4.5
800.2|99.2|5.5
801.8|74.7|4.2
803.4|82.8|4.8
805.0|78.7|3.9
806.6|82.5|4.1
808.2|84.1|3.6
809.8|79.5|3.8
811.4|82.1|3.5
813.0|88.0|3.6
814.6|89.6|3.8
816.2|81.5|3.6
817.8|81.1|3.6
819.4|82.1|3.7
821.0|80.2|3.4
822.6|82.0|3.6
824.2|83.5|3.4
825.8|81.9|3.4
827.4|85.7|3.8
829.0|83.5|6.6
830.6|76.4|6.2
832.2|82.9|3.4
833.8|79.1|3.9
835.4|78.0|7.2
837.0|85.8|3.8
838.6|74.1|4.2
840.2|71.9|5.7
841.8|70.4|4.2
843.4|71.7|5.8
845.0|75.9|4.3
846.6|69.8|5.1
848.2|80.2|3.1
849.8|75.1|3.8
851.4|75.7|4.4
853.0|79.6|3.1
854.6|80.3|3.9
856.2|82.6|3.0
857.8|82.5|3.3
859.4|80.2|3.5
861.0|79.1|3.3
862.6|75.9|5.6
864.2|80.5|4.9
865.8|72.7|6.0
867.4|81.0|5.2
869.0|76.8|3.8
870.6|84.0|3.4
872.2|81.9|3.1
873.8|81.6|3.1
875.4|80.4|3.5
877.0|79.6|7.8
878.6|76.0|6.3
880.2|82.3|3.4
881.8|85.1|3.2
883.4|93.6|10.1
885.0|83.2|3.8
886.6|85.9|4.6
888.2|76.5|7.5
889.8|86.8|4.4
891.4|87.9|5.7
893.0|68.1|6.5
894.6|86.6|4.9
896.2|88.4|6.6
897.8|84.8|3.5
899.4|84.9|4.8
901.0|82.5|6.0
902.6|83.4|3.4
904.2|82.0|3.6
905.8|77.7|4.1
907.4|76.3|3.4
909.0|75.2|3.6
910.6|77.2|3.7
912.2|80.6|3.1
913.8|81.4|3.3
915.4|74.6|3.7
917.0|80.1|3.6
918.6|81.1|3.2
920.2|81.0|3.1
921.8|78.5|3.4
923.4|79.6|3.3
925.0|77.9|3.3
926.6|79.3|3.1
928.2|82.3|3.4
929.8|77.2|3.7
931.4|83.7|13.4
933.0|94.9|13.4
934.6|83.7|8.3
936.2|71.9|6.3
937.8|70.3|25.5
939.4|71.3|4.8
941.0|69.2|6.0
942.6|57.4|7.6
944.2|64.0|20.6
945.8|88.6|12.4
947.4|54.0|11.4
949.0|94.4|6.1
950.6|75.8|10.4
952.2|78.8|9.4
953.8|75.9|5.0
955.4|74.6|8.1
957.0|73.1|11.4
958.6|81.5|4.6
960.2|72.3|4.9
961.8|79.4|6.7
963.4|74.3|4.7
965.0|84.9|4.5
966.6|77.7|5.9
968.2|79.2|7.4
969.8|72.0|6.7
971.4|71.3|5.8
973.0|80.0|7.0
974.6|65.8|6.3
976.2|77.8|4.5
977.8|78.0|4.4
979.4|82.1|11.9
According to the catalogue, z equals 0.182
